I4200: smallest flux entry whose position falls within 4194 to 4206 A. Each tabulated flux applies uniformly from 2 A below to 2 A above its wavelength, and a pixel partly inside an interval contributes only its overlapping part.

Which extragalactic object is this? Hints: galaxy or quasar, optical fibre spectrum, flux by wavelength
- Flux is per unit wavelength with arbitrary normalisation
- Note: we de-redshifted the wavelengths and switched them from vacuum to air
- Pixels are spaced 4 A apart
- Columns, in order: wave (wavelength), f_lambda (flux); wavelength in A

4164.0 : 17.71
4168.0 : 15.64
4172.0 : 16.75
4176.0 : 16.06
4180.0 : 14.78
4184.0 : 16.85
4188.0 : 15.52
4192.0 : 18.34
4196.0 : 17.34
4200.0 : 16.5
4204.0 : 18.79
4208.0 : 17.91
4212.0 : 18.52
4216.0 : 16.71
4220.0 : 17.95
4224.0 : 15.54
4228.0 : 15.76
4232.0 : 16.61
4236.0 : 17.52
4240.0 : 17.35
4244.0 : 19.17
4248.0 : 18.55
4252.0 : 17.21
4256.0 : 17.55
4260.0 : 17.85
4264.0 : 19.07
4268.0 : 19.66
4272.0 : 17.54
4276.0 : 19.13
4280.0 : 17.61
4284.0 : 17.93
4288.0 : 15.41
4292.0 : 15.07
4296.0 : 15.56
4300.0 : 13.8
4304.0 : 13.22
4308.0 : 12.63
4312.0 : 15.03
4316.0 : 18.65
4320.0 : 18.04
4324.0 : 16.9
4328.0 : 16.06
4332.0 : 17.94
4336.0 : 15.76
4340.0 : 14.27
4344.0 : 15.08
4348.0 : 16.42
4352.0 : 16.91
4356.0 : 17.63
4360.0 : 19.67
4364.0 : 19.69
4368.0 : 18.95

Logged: 16.5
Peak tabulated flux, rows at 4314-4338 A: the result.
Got 18.65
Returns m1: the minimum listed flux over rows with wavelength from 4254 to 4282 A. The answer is 17.54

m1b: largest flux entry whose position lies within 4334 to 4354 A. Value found 16.91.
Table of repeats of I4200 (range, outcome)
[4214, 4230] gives 15.54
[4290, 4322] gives 12.63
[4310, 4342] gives 14.27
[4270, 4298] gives 15.07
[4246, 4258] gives 17.21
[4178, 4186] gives 14.78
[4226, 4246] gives 15.76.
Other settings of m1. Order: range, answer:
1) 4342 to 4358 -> 15.08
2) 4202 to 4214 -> 17.91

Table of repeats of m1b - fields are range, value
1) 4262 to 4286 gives 19.66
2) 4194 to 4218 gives 18.79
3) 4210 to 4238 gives 18.52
